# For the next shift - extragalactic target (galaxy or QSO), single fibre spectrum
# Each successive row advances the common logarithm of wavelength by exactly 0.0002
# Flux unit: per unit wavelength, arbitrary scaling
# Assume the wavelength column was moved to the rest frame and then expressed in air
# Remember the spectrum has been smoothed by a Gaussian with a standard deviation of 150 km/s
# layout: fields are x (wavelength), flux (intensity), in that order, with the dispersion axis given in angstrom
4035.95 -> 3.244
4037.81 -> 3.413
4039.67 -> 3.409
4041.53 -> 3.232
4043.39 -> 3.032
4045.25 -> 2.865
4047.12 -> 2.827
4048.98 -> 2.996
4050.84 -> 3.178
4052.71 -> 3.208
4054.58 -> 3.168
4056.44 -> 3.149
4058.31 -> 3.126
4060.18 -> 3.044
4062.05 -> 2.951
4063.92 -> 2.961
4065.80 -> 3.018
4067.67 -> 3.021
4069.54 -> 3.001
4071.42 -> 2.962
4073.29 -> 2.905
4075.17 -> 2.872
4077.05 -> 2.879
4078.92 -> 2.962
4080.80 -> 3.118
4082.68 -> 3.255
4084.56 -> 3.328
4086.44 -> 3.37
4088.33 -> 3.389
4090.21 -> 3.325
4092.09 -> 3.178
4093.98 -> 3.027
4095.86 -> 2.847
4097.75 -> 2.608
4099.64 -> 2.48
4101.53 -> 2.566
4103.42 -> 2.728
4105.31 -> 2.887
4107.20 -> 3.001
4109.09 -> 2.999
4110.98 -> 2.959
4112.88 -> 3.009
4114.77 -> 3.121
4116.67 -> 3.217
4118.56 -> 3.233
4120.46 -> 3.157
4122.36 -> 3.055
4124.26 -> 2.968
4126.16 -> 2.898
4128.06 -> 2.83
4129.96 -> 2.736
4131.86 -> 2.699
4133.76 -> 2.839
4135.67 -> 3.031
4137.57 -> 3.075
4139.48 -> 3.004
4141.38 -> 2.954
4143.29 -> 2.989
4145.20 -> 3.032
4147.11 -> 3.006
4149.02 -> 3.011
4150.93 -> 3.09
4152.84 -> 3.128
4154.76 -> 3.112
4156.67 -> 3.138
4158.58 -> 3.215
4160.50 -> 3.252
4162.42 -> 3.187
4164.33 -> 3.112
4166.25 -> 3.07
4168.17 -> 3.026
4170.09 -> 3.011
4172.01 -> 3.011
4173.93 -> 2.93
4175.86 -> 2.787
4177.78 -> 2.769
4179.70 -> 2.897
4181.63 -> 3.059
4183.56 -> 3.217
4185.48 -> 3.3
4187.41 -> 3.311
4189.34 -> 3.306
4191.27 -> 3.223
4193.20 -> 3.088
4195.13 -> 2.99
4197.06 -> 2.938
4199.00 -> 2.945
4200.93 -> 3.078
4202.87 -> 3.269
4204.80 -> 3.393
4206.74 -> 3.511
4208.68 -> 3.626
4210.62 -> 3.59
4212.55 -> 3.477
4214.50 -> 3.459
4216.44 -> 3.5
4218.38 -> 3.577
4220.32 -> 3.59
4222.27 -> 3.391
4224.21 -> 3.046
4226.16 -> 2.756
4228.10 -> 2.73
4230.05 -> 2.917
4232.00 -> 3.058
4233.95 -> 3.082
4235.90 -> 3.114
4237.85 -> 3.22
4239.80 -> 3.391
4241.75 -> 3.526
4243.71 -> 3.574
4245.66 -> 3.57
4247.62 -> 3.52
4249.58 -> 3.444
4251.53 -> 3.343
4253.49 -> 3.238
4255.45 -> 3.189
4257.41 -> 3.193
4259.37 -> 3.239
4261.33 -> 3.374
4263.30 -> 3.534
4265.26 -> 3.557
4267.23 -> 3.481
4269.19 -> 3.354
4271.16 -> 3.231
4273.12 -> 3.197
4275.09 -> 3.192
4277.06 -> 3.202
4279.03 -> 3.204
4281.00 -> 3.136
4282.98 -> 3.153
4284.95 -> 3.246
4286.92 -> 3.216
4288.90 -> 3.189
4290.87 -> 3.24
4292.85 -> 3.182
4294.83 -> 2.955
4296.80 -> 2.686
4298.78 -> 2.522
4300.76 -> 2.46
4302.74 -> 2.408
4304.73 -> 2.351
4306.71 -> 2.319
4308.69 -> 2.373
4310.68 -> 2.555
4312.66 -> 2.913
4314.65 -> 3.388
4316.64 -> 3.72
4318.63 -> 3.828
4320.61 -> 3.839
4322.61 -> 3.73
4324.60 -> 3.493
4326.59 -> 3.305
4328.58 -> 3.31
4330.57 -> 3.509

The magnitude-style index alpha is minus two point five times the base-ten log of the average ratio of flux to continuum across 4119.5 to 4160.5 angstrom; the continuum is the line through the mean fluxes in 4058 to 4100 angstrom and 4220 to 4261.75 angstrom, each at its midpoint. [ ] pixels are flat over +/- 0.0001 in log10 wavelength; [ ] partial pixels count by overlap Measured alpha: 0.038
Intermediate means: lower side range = 3.03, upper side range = 3.24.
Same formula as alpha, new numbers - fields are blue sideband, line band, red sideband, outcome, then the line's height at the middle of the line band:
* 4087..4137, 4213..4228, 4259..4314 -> -0.106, 2.99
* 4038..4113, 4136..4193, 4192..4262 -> 0.033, 3.17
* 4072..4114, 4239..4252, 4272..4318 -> -0.177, 2.96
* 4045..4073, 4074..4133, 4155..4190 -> 0.023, 3.05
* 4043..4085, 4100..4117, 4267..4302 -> 0.046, 3.04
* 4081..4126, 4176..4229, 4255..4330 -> -0.044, 3.09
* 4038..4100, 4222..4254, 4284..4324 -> -0.071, 3.02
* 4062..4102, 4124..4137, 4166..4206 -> 0.067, 3.04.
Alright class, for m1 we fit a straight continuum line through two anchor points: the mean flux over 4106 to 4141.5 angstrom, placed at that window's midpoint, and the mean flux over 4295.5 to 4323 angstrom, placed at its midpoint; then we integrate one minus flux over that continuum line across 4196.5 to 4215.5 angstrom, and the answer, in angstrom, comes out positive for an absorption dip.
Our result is -2.4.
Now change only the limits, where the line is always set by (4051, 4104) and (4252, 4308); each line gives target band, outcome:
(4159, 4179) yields 0.2 angstrom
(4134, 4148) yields 0.2 angstrom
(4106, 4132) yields 0.3 angstrom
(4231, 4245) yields -1.0 angstrom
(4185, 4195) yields -0.6 angstrom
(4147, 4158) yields -0.2 angstrom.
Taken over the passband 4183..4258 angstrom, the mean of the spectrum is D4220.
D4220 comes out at 3.28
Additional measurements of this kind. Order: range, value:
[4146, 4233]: 3.16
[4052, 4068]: 3.07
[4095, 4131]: 2.91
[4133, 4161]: 3.06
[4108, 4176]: 3.03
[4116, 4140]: 2.98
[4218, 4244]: 3.19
